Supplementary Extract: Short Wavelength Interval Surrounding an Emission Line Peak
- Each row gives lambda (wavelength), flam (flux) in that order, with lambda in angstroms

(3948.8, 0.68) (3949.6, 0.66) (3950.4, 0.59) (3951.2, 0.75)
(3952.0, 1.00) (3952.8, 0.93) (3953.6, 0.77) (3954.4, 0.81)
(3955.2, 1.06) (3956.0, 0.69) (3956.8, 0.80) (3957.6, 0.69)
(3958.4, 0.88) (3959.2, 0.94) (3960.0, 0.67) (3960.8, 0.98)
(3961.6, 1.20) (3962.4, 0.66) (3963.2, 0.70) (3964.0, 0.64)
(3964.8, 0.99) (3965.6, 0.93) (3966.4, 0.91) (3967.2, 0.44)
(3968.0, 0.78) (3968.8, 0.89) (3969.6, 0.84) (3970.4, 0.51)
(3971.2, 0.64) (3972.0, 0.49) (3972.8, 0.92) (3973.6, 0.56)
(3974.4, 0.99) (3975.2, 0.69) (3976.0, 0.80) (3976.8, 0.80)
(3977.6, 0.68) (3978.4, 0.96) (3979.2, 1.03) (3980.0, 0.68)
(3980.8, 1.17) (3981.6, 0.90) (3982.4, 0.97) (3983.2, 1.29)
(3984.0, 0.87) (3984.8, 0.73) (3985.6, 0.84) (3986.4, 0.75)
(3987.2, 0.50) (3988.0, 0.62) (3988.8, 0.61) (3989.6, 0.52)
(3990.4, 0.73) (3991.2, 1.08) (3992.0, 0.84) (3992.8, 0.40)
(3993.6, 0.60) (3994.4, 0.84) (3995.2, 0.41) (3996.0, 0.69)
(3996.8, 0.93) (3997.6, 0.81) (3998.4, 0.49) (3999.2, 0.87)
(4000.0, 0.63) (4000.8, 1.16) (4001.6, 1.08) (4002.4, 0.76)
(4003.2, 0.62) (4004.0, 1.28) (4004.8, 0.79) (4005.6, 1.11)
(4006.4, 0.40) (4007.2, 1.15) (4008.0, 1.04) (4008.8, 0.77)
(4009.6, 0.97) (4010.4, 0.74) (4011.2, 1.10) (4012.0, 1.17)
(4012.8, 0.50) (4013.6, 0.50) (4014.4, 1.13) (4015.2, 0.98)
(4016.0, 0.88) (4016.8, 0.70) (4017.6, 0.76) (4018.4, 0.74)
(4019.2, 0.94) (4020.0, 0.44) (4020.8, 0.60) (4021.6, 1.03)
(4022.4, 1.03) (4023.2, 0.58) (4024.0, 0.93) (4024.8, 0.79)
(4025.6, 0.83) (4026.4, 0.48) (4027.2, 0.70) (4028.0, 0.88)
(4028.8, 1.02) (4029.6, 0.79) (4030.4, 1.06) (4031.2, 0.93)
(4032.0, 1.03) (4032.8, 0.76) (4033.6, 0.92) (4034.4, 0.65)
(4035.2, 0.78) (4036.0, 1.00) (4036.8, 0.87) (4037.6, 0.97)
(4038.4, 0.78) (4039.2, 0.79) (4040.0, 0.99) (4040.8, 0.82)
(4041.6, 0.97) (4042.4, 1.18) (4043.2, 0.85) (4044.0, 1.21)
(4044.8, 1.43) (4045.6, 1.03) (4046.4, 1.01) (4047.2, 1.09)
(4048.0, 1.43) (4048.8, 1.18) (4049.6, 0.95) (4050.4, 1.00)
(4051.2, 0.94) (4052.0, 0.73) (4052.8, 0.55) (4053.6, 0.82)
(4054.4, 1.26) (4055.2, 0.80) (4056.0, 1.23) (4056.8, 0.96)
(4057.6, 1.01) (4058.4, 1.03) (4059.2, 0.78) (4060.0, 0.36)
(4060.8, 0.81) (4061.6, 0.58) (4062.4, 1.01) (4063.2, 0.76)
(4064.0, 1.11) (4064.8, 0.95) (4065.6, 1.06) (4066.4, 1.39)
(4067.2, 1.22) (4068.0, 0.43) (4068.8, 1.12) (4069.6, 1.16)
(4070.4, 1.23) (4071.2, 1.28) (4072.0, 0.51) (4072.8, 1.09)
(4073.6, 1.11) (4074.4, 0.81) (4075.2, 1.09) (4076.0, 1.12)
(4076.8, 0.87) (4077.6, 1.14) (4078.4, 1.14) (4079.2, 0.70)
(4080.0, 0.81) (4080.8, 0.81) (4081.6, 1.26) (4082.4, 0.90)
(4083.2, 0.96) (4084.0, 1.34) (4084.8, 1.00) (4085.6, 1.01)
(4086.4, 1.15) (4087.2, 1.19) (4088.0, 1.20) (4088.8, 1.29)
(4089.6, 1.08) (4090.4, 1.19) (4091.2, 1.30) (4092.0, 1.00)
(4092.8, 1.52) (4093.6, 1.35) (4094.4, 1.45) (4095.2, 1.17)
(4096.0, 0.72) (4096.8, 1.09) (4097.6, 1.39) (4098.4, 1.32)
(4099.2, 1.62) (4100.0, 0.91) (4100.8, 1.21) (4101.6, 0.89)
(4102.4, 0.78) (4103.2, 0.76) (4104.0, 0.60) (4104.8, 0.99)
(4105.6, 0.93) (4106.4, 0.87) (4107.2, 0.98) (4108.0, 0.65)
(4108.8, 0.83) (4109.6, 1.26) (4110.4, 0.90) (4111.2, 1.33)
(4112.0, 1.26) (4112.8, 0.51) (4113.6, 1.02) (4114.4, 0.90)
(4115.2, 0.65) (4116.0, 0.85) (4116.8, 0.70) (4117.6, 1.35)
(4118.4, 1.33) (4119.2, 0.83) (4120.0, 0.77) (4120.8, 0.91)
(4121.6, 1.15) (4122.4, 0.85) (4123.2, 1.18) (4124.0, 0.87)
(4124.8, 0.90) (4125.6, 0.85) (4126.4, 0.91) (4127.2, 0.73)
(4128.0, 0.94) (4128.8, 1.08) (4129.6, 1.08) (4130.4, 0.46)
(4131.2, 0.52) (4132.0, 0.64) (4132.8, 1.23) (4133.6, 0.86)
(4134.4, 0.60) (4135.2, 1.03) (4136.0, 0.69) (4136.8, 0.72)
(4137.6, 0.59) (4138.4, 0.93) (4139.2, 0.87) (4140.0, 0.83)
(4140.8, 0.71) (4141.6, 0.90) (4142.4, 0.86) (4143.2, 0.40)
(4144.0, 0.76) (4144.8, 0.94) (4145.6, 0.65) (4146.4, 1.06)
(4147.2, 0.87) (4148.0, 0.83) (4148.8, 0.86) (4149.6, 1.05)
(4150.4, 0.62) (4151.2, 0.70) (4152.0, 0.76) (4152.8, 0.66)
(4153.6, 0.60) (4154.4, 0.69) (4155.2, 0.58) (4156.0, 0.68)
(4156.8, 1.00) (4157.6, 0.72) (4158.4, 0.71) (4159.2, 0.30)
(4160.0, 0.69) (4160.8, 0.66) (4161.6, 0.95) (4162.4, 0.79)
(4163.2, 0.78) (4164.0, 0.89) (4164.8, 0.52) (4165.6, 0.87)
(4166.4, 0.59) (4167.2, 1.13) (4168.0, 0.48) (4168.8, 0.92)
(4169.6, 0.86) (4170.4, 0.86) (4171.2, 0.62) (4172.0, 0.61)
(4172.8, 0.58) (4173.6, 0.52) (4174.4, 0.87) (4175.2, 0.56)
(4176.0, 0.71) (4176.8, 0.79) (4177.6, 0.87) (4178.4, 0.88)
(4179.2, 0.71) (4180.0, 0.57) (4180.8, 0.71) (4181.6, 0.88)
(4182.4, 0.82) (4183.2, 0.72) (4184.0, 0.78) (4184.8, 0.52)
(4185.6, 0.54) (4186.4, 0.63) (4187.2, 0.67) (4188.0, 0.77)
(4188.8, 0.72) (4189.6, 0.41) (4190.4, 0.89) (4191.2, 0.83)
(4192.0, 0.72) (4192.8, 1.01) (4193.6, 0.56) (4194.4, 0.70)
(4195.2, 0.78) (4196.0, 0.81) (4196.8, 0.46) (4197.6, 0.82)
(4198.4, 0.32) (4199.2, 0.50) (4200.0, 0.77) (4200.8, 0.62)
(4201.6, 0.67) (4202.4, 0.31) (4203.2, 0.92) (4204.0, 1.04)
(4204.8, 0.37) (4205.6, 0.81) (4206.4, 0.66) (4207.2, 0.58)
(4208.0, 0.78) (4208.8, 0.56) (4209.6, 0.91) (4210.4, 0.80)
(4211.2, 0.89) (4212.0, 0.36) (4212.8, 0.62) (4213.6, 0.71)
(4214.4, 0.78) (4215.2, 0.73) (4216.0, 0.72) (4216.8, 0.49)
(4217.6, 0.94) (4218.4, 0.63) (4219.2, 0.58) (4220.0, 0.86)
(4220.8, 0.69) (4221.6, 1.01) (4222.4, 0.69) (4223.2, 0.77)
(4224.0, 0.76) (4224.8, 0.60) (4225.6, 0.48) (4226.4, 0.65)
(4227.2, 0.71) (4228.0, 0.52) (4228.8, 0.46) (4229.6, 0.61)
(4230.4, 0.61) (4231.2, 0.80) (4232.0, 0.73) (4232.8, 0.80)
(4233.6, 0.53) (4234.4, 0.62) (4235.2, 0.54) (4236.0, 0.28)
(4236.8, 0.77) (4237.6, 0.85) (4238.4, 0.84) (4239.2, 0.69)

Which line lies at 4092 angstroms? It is C III]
